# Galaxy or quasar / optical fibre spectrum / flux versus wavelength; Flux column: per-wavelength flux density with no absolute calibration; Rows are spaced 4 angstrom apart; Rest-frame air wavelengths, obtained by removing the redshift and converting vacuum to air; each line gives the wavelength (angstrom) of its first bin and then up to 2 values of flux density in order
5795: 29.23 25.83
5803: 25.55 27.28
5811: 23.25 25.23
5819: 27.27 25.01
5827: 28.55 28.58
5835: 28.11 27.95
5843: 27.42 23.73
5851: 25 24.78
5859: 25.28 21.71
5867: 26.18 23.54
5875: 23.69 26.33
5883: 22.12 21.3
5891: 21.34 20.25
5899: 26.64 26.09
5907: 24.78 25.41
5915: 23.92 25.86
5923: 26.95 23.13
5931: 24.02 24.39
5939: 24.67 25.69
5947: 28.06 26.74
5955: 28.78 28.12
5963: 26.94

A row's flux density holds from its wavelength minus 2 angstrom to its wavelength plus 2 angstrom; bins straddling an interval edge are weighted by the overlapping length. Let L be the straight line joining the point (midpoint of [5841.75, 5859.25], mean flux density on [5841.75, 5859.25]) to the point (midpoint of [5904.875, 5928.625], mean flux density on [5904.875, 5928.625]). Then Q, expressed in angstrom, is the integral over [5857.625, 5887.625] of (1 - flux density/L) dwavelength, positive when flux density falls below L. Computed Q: 1.5 angstrom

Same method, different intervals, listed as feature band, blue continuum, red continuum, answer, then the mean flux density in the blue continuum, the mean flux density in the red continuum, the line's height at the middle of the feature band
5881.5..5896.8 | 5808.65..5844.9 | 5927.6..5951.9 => 2.8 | 26.8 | 25.4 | 26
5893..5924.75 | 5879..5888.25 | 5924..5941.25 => -2.0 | 22.7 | 24.2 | 23.5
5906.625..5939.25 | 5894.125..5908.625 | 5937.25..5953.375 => 0.9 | 24.8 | 26.4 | 25.5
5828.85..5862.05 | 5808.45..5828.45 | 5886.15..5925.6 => -1.1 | 25.8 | 24.3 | 25.4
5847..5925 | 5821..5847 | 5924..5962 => 7.1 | 27.3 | 26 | 26.7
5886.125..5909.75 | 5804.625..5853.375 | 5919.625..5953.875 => 2.1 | 26.4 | 25.6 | 25.9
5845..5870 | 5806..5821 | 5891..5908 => 0.4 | 25.7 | 24.1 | 24.8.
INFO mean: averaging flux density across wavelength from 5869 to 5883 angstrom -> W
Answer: 24.2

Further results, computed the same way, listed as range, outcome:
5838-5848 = 26.5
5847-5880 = 24.5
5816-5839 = 27.4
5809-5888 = 25.3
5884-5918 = 23.7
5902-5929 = 25.1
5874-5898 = 22.6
